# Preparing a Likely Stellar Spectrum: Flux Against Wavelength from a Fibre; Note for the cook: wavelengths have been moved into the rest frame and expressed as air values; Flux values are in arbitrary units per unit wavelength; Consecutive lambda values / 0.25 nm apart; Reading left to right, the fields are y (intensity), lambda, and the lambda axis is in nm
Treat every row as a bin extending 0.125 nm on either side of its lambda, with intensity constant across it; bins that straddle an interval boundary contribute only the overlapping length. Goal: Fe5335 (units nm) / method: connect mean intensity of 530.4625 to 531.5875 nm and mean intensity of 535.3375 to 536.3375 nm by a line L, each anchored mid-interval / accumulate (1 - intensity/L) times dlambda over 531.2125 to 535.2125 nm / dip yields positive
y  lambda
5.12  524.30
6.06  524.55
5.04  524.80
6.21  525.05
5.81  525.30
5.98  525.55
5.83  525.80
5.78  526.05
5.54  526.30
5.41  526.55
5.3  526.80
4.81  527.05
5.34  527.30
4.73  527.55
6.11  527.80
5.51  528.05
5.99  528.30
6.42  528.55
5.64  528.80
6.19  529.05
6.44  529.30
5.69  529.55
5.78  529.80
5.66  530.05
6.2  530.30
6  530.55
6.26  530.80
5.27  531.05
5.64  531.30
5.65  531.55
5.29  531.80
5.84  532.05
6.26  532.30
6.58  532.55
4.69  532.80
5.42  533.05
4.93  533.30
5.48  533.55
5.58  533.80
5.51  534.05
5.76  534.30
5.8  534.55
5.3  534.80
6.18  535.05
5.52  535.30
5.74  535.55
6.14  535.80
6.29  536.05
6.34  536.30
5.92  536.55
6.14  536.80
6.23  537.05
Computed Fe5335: 0.19 nm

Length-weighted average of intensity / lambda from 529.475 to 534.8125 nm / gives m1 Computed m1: 5.67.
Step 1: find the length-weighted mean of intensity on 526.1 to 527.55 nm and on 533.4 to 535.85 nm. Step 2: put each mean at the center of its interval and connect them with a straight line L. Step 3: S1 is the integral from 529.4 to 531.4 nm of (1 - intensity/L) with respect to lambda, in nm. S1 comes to -0.14 nm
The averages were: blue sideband 5.26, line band 5.82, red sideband 5.68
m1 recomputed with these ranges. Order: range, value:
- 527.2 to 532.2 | 5.79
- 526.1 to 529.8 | 5.66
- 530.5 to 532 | 5.68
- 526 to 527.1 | 5.38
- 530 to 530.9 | 6.05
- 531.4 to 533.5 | 5.58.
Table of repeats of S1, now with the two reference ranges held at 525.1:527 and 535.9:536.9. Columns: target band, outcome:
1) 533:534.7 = 0.15 nm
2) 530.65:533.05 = 0.10 nm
